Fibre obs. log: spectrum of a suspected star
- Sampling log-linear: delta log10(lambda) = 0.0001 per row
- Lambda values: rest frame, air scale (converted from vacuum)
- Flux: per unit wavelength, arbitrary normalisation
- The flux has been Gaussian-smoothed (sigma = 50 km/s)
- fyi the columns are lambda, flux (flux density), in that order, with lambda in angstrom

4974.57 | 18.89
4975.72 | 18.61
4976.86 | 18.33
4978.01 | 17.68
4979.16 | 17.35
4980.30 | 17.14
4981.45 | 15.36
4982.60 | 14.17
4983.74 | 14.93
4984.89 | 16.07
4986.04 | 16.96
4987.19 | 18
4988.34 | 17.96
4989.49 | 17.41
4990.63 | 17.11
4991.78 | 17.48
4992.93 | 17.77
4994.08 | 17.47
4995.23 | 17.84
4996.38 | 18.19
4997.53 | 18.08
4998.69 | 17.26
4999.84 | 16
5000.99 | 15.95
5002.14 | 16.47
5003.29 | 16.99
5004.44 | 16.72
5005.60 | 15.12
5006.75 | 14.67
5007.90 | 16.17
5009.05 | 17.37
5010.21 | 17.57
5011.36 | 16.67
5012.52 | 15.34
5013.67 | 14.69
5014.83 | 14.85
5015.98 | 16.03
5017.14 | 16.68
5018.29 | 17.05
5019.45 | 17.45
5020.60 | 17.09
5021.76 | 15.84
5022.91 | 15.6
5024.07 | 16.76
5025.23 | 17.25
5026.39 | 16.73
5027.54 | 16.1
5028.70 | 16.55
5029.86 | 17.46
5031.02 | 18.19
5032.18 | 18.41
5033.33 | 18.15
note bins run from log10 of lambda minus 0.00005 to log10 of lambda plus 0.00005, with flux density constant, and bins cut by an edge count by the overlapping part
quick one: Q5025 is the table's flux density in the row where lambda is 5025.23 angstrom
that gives 17.25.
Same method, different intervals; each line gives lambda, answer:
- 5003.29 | 16.99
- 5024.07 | 16.76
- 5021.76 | 15.84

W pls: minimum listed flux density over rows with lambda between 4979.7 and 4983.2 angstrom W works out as 14.17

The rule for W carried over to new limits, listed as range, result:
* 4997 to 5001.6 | 15.95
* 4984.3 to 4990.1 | 16.07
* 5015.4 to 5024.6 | 15.6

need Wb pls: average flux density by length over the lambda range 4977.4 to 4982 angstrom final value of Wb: 16.9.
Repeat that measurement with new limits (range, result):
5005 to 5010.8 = 16.2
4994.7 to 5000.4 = 17.5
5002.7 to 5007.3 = 15.9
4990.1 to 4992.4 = 17.3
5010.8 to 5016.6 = 15.5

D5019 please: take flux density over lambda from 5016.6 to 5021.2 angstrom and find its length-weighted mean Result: 17.1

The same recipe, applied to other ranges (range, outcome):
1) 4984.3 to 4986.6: 16.5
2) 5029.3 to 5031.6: 17.8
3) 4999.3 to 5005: 16.4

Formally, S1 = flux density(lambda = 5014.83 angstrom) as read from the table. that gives 14.85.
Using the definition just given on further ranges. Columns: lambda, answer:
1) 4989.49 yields 17.41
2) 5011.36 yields 16.67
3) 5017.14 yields 16.68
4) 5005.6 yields 15.12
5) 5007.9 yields 16.17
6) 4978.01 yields 17.68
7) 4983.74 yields 14.93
